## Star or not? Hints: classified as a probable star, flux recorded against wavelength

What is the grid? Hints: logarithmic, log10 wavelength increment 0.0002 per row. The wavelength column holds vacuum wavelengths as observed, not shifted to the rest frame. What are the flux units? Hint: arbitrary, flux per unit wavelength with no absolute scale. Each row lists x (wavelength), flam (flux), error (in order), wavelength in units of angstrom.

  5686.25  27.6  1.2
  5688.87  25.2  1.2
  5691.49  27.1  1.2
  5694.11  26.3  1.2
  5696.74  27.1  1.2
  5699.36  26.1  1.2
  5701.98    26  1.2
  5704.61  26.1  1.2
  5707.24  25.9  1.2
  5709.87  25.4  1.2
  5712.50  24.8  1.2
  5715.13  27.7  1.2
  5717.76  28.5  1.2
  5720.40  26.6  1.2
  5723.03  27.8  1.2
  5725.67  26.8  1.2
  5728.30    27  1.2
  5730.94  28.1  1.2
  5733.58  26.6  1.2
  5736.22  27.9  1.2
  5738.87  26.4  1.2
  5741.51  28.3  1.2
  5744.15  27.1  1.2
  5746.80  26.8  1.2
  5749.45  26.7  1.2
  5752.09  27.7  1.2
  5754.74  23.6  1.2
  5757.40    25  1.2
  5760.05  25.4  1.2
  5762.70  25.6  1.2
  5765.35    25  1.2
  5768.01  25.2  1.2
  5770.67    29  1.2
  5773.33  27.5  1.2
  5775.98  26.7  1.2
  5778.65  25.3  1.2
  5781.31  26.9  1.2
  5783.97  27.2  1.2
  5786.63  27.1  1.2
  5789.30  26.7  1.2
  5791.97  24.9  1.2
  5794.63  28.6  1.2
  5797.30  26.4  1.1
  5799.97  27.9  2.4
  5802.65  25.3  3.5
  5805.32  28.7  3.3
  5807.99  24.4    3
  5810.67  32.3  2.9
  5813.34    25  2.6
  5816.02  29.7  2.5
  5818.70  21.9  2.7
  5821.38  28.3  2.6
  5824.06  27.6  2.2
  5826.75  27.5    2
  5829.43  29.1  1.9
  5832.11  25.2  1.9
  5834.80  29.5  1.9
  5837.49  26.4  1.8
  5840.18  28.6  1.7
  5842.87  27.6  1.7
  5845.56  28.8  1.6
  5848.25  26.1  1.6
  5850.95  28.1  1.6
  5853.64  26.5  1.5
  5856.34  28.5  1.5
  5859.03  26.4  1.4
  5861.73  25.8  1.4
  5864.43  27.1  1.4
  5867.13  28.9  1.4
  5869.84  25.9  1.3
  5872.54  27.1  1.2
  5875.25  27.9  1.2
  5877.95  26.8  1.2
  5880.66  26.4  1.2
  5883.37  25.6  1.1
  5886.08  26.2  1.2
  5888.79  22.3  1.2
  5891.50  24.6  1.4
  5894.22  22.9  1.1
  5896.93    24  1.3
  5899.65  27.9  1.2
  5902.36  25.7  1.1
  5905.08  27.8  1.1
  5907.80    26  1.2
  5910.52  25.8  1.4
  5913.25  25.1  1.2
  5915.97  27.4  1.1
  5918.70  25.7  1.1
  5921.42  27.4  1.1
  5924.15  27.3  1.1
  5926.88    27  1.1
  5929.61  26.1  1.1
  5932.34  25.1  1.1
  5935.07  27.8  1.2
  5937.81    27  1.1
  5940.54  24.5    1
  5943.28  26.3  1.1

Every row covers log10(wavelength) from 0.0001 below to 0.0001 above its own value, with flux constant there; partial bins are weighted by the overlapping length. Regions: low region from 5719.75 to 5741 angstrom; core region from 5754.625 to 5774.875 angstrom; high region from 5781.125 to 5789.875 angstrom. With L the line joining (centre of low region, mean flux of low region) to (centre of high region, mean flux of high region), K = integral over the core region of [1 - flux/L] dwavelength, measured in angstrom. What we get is 0.9 angstrom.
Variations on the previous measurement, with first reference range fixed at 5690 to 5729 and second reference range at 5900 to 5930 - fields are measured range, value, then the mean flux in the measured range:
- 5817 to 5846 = -0.8 angstrom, 27.3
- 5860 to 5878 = -0.4 angstrom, 27.1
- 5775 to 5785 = 0.0 angstrom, 26.5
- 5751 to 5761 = 0.5 angstrom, 25.4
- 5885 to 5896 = 1.1 angstrom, 24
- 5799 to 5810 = -0.1 angstrom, 26.9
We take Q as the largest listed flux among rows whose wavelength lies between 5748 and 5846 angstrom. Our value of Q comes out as 32.3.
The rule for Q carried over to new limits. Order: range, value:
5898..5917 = 27.9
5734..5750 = 28.3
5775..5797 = 28.6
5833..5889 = 29.5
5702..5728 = 28.5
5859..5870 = 28.9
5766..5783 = 29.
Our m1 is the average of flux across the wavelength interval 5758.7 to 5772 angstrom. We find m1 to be 26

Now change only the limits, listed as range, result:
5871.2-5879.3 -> 27.3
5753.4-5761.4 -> 24.7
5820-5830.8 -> 28.1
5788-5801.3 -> 26.9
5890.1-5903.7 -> 25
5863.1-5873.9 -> 27.2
